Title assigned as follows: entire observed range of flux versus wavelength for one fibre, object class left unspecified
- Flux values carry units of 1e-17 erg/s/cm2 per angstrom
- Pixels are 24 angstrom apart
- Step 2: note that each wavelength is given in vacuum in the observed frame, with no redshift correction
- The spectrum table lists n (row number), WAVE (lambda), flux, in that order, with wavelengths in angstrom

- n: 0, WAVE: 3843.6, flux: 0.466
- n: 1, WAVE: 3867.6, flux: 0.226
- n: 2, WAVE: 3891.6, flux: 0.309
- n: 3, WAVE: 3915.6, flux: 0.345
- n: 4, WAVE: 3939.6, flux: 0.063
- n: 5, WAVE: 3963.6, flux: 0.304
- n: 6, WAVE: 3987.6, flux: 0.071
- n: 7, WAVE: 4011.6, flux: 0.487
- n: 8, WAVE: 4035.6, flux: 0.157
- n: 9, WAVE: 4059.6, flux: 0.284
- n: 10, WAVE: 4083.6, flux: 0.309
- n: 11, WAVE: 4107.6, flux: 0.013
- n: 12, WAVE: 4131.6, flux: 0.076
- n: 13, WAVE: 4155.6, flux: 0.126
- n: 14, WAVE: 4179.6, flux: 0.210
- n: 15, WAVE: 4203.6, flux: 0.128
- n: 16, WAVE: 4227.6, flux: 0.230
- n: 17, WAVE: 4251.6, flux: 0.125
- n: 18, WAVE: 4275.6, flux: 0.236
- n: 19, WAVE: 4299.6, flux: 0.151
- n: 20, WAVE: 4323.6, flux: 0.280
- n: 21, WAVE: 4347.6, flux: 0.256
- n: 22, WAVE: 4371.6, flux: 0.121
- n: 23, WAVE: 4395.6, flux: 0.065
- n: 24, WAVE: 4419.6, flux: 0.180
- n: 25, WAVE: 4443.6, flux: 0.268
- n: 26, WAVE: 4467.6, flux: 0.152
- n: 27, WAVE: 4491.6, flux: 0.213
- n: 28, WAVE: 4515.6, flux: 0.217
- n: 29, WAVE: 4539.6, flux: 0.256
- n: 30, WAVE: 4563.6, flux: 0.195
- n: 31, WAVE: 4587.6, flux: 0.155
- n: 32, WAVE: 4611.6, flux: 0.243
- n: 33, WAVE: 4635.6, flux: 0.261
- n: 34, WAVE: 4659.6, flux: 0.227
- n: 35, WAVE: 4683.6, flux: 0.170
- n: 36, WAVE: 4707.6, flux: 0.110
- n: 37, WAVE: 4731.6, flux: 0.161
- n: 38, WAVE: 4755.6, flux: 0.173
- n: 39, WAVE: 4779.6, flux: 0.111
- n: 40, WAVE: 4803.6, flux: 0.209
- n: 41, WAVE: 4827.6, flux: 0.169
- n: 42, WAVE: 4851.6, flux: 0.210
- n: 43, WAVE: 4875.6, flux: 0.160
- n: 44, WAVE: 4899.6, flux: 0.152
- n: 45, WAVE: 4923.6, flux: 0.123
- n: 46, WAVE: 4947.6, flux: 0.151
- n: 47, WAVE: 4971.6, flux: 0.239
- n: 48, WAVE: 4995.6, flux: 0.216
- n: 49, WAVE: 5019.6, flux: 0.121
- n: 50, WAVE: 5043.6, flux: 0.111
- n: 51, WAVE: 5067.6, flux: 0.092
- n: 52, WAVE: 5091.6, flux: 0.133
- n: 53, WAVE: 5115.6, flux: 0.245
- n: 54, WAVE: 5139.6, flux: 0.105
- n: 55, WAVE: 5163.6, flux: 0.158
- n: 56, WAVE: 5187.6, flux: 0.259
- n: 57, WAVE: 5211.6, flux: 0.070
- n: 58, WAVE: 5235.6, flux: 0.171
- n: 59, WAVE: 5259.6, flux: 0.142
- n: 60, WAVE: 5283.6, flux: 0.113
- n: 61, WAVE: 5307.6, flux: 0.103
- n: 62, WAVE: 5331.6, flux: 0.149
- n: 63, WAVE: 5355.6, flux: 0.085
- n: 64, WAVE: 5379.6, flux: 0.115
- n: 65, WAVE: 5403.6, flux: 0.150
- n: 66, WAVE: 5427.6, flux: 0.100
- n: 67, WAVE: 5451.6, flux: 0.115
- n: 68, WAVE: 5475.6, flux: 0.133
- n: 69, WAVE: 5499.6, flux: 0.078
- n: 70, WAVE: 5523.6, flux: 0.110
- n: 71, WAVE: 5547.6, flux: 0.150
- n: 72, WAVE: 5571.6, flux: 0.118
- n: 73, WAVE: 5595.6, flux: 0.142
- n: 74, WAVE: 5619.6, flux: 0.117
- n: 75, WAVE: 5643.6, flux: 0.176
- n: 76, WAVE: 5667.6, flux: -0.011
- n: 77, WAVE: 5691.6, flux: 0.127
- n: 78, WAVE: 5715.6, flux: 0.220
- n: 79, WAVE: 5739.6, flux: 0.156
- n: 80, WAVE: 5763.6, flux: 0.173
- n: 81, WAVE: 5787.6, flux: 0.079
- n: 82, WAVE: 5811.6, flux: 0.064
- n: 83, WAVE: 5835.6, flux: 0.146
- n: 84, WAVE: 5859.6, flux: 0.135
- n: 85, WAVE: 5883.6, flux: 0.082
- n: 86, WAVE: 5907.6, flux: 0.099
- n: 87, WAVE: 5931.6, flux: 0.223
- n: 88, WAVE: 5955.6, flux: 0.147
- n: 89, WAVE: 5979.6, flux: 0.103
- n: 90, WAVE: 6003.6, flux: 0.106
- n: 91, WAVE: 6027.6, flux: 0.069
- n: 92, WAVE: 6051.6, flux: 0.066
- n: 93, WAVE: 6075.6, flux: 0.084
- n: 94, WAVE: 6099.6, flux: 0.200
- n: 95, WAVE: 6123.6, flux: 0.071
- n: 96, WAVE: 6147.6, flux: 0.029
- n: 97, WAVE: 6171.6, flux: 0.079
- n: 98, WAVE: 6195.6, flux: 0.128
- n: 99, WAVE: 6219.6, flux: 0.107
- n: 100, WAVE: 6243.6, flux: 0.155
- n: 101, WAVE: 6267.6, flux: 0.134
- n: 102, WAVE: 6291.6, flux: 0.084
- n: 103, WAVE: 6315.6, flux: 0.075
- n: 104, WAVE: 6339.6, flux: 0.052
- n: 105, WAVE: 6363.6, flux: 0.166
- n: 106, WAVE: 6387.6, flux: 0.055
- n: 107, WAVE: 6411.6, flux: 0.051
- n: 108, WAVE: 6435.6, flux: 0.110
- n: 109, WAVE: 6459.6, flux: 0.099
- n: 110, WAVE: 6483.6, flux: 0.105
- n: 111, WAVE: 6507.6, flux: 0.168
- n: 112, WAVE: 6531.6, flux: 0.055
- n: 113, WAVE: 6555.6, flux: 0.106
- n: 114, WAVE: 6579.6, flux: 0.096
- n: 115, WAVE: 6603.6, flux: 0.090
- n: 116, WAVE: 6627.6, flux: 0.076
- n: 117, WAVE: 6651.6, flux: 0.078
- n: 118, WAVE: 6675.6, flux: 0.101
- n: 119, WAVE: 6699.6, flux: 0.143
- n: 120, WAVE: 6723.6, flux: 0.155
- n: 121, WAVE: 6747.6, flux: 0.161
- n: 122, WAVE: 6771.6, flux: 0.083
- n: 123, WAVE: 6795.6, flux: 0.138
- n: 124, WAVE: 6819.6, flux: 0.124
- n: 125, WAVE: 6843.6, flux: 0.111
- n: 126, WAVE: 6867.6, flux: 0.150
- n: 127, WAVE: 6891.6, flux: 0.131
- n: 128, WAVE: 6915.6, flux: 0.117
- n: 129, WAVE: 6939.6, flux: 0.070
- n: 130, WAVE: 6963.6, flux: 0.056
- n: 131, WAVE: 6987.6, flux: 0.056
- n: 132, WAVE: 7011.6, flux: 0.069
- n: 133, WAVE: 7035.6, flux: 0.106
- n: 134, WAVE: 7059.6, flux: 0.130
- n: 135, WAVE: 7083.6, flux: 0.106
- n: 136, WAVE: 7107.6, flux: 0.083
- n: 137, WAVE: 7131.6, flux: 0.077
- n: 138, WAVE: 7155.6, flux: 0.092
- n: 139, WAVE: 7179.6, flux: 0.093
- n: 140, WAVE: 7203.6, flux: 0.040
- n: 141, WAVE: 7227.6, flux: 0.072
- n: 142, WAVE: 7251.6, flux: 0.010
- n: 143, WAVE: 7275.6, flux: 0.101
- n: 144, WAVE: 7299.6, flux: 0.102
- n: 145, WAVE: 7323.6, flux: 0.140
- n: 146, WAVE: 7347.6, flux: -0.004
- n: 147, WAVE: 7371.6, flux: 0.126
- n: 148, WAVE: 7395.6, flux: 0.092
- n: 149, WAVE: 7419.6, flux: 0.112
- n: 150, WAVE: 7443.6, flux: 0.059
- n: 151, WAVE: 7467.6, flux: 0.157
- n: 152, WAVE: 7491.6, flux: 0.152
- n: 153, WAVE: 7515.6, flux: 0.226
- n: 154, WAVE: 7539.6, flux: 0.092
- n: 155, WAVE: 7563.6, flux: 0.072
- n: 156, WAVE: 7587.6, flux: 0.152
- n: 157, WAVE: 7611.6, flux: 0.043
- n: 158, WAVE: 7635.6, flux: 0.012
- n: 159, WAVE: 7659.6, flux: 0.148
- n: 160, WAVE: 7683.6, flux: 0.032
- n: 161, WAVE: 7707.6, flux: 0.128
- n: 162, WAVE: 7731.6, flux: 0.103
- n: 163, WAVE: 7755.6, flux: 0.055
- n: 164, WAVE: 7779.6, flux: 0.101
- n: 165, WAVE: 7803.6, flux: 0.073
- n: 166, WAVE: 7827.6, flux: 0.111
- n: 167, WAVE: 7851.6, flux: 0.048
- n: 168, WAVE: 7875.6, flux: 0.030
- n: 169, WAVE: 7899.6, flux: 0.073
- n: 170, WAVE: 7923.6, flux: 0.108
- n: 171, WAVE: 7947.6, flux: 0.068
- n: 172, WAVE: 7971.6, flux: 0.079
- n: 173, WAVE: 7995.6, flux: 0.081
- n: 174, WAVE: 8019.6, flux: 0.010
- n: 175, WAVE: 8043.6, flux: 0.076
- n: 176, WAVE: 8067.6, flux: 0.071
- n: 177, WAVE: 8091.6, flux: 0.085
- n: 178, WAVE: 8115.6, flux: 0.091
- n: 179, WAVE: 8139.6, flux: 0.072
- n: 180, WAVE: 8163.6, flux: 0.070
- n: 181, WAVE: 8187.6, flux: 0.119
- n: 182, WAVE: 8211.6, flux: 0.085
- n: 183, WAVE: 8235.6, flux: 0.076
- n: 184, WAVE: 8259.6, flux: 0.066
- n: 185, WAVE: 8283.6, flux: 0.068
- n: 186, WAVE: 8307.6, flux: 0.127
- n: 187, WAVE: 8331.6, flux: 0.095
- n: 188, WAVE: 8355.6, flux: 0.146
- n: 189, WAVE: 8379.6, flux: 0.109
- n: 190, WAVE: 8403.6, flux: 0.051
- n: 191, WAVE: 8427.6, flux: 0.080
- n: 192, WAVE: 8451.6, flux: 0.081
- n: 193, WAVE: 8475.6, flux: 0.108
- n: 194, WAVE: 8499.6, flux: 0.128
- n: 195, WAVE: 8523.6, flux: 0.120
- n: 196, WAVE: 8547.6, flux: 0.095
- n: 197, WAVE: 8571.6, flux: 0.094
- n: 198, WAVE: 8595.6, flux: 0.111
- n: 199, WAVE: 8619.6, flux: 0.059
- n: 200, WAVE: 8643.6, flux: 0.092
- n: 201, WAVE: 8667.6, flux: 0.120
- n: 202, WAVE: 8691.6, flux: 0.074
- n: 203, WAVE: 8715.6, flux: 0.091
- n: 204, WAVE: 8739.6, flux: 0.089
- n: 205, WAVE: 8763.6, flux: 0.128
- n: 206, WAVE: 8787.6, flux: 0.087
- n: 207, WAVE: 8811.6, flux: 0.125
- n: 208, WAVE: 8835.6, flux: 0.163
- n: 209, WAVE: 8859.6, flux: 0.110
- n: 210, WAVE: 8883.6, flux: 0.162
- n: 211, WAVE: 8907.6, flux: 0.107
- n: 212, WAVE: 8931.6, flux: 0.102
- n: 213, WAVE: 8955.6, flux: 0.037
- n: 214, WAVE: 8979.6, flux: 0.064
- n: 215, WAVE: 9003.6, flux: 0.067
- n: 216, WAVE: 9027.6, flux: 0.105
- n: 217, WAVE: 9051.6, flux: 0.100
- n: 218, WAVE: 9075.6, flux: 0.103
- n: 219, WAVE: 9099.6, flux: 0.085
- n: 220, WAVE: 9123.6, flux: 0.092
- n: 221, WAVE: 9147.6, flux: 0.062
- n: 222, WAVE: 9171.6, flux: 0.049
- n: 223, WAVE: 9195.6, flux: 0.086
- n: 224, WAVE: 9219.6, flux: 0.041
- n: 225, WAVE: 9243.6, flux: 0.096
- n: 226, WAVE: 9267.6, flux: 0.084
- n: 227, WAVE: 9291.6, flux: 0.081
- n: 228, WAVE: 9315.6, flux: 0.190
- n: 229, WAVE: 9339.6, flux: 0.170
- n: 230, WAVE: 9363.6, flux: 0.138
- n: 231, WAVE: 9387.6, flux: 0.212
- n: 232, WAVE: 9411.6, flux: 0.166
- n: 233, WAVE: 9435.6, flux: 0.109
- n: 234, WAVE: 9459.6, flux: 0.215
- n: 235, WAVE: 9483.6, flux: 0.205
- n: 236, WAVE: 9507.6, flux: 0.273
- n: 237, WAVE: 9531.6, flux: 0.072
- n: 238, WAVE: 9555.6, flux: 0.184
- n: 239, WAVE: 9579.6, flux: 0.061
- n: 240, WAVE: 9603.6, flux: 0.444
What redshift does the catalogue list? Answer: 1.58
